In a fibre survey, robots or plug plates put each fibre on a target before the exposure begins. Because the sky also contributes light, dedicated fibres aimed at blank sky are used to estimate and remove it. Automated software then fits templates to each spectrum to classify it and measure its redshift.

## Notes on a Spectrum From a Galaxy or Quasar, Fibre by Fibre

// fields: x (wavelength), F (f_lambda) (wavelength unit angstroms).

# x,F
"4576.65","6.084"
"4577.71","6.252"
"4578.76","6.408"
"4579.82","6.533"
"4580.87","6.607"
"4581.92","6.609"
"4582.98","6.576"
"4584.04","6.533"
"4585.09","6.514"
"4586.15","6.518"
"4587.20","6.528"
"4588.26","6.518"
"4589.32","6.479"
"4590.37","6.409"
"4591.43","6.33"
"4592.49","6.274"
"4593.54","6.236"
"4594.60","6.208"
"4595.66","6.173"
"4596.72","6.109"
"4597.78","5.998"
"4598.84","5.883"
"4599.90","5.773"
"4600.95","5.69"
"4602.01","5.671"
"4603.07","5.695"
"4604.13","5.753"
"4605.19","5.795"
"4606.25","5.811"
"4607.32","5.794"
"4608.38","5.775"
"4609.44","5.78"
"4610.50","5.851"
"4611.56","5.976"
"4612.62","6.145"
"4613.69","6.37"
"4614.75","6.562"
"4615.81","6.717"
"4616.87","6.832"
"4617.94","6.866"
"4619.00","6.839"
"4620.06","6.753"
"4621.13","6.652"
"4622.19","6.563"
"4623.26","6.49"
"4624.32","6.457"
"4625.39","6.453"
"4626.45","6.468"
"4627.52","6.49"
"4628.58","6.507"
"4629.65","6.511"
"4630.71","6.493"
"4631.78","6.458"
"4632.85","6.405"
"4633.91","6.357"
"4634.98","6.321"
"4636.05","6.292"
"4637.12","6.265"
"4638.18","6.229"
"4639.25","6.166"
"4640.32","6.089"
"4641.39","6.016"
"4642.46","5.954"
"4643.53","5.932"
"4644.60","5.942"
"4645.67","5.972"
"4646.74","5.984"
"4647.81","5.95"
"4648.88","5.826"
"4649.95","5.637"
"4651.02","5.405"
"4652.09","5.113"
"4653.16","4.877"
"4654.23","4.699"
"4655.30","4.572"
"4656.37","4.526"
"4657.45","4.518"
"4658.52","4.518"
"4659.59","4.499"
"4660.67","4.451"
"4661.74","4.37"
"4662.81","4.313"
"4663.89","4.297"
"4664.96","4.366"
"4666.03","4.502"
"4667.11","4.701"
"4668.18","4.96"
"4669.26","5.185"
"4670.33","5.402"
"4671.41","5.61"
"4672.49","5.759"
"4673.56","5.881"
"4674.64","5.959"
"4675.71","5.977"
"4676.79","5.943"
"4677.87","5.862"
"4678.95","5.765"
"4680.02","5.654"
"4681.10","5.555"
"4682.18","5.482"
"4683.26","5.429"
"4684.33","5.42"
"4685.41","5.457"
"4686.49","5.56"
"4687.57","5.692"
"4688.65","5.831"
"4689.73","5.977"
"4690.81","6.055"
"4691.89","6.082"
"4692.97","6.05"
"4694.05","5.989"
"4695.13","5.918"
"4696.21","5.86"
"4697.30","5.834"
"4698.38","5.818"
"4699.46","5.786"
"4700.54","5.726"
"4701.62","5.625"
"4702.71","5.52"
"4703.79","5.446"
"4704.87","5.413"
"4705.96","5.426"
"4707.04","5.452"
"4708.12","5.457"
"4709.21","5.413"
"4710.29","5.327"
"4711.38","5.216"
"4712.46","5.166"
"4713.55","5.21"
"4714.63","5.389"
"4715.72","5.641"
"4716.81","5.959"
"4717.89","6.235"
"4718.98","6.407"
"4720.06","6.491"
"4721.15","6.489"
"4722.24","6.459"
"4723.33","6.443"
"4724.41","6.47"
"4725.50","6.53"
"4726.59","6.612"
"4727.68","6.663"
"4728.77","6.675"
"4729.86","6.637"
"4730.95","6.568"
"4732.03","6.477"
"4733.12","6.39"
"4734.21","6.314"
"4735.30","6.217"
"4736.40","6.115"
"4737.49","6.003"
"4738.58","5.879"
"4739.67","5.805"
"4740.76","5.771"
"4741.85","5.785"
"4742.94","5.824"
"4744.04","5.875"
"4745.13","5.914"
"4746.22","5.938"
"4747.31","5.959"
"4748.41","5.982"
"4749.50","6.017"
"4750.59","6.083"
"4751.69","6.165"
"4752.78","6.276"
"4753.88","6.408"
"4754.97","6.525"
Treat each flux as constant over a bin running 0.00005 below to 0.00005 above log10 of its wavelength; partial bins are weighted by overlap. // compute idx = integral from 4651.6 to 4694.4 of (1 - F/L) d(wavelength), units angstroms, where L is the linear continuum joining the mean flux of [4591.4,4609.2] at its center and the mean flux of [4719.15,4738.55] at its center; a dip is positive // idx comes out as 6.5 angstroms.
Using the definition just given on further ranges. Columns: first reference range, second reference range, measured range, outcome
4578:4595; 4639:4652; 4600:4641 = -1.0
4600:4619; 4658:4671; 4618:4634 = -2.5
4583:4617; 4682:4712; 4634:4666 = 3.0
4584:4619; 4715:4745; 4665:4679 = 1.7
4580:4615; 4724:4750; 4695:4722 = 2.1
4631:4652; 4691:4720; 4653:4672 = 4.0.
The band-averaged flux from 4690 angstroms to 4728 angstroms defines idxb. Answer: 5.87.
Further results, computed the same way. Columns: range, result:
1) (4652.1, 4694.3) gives 5.27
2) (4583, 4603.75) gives 6.19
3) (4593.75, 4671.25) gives 5.79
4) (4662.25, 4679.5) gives 5.28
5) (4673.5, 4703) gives 5.77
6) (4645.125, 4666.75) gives 4.92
